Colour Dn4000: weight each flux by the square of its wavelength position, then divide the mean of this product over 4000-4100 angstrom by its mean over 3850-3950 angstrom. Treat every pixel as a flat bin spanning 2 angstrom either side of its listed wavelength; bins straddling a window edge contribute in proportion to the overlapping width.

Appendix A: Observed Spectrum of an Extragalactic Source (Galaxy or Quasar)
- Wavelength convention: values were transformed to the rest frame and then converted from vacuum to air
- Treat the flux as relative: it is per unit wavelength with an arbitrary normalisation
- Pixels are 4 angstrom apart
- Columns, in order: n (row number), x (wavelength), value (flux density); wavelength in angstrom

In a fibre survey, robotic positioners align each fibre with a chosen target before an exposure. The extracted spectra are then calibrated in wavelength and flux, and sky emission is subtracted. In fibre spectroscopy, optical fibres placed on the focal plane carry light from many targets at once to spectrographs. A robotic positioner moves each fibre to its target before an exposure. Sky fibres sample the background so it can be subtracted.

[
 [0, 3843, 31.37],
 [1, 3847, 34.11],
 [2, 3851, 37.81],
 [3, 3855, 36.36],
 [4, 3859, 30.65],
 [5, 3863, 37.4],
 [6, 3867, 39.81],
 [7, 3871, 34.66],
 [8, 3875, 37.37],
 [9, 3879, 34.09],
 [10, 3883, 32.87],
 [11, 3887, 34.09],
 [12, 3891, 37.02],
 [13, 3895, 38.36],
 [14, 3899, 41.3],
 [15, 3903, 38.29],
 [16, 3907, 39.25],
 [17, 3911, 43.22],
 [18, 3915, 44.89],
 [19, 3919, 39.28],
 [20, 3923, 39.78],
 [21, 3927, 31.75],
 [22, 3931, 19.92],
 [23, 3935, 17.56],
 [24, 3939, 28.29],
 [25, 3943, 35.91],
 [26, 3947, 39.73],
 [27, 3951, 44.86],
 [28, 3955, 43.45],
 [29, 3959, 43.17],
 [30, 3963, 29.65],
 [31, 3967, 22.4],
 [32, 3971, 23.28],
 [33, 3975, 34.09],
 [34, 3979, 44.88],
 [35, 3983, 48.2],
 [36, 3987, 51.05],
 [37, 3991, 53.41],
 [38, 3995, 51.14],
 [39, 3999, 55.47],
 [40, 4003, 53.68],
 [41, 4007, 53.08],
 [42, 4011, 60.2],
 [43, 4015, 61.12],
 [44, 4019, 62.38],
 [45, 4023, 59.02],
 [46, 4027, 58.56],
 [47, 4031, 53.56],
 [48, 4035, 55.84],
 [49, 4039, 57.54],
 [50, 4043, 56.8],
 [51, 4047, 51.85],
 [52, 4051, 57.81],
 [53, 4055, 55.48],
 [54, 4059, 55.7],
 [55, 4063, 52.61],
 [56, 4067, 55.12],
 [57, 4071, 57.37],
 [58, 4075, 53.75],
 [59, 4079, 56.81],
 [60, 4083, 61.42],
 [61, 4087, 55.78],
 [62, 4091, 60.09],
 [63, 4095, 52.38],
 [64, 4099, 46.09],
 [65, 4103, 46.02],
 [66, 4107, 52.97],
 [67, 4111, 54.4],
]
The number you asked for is 1.7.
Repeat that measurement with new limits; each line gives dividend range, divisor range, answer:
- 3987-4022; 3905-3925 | 1.42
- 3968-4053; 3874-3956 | 1.52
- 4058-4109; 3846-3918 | 1.61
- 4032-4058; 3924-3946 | 2.11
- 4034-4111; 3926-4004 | 1.50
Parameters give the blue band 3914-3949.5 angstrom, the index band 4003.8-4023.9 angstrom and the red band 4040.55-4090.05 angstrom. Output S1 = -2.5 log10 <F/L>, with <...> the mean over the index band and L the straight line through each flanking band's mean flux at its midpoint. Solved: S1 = -0.24 mag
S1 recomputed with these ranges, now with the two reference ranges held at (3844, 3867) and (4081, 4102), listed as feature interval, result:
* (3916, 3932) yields 0.20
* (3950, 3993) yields 0.14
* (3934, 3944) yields 0.47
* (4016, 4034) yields -0.18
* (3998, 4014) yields -0.17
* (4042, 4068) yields -0.07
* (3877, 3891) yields 0.11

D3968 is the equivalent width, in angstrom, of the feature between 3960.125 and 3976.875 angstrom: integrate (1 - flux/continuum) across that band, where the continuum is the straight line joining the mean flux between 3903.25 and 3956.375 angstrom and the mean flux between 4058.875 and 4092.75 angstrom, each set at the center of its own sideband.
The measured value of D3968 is 5.37 angstrom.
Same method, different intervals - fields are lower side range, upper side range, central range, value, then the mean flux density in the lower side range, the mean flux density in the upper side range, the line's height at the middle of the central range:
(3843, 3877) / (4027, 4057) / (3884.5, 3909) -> 1.1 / 35.7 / 55.8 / 39.8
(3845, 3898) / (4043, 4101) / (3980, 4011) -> -3.0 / 35.8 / 55.2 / 47.8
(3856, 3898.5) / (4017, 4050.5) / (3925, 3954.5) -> 8.5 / 35.8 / 57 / 44.3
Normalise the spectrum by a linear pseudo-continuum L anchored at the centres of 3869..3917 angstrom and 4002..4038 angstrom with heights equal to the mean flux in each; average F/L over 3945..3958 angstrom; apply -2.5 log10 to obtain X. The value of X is 0.10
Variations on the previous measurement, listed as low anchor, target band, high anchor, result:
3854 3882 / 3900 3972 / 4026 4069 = 0.22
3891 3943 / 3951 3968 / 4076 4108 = 0.09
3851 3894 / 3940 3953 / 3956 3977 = -0.22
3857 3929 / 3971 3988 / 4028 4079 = 0.14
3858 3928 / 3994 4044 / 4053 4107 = -0.16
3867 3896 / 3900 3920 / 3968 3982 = -0.17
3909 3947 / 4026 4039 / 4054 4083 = -0.12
